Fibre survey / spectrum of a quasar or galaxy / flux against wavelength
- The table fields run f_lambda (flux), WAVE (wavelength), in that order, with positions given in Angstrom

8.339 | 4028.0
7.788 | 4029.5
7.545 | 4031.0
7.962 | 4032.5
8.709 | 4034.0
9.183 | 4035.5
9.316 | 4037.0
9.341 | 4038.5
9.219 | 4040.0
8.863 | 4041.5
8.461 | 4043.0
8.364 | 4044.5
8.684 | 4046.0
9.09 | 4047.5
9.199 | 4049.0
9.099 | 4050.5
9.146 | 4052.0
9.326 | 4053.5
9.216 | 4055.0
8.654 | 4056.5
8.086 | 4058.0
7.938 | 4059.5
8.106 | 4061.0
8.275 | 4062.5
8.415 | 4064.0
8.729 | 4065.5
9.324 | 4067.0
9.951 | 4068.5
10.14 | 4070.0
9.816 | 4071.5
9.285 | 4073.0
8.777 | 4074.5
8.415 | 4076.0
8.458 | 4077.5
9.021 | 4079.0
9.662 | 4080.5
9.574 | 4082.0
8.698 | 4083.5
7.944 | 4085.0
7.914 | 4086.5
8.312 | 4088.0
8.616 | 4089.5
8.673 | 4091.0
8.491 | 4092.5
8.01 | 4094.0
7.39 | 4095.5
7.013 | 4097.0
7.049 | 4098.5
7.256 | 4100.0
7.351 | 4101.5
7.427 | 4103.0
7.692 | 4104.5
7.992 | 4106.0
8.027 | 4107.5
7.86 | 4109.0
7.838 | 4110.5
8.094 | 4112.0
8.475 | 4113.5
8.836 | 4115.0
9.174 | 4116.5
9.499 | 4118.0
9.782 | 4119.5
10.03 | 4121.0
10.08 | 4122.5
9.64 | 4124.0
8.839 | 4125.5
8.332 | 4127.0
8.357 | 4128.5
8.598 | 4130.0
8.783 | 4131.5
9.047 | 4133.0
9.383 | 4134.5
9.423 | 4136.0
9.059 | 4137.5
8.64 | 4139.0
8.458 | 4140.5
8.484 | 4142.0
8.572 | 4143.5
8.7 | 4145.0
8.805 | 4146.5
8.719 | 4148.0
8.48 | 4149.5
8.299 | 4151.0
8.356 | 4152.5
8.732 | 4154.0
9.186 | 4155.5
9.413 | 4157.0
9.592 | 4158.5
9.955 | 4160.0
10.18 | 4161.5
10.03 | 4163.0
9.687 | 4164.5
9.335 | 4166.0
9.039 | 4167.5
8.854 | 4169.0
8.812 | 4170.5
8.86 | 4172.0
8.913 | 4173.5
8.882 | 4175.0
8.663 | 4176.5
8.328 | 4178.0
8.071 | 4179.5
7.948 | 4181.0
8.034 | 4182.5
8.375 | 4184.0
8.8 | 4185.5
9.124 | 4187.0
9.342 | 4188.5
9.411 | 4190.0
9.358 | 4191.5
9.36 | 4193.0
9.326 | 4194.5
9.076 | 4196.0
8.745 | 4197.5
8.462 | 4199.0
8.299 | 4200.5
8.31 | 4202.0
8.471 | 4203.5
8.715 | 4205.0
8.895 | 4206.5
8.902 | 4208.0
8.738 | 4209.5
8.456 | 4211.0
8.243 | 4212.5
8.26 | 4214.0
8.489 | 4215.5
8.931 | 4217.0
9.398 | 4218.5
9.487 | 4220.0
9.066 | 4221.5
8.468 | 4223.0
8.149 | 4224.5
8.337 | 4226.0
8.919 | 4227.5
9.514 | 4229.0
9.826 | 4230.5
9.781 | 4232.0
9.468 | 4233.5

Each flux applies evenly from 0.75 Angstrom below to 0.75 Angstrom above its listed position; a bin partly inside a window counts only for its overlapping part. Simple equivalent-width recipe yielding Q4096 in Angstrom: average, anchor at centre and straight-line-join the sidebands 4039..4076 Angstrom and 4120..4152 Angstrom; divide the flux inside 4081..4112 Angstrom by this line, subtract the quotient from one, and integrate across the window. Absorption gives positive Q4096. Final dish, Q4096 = 3.2 Angstrom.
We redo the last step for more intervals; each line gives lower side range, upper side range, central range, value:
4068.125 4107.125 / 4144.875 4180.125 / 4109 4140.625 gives -0.9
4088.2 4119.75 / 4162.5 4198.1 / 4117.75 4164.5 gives -3.2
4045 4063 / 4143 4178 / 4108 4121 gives 0.2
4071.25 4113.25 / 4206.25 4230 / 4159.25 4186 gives -1.1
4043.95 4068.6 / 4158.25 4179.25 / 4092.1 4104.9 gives 2.1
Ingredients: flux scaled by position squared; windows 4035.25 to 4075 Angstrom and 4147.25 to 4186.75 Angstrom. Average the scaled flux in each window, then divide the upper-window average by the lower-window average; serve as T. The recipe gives 1.05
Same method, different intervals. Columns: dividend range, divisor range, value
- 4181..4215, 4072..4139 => 1.07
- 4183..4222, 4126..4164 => 1.02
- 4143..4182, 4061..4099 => 1.08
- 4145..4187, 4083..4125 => 1.10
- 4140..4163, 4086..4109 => 1.18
